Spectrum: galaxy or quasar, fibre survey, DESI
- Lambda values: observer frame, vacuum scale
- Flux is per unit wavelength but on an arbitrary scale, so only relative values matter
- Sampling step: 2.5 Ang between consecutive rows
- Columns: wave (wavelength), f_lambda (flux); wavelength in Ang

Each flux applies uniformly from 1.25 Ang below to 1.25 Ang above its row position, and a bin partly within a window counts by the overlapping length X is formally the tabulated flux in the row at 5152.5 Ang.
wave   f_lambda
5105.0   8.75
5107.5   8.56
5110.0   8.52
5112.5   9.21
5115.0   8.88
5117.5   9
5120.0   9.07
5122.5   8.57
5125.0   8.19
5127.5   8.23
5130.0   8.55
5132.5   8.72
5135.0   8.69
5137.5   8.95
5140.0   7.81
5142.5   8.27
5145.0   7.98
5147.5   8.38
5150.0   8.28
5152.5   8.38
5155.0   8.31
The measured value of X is 8.38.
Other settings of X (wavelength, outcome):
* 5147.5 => 8.38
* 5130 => 8.55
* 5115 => 8.88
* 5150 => 8.28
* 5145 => 7.98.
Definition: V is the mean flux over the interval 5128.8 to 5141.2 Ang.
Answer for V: 8.55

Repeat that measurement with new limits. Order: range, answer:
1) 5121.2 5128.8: 8.34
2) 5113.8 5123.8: 8.88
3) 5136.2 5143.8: 8.34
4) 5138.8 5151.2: 8.14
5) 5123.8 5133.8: 8.43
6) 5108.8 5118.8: 8.91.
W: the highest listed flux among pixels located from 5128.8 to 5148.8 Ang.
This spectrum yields 8.95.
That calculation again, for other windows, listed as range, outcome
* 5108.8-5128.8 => 9.21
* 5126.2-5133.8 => 8.72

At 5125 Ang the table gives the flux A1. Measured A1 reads 8.19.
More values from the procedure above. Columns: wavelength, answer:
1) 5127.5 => 8.23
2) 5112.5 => 9.21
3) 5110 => 8.52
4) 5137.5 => 8.95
